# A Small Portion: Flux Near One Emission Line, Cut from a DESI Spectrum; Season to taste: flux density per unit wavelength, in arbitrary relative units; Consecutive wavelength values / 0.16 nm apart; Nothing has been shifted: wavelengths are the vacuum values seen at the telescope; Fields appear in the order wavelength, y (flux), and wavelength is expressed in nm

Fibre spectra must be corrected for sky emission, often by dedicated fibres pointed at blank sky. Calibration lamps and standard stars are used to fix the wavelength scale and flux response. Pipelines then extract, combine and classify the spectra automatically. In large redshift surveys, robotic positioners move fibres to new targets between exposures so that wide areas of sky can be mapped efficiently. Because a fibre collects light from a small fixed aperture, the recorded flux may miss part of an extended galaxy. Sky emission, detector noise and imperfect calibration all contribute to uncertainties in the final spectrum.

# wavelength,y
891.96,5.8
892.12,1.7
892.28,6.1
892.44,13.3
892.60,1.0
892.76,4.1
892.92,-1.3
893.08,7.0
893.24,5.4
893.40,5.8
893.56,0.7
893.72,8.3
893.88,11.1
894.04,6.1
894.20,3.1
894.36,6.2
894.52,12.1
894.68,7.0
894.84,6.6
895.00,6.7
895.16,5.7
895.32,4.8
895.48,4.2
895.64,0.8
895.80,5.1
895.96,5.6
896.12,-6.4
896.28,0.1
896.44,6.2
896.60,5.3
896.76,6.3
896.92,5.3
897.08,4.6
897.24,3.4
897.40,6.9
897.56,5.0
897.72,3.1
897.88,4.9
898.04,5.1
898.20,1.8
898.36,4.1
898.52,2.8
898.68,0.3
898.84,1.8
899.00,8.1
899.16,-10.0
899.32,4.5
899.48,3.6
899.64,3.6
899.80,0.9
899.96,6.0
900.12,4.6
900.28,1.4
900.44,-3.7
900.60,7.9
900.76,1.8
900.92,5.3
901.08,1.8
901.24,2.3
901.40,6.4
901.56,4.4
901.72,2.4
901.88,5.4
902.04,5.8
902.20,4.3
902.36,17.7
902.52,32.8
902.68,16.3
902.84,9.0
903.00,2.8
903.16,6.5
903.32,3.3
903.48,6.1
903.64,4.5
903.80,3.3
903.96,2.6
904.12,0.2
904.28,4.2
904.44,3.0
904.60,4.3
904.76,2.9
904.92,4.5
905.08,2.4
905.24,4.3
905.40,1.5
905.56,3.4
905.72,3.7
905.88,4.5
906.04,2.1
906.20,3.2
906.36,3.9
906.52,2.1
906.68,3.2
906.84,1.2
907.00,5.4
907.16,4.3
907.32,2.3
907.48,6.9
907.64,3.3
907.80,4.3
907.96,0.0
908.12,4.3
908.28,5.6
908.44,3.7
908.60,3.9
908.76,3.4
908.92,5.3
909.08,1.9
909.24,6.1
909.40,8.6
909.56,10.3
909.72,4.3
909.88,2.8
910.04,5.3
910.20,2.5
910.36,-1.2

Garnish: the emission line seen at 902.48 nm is [O III]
